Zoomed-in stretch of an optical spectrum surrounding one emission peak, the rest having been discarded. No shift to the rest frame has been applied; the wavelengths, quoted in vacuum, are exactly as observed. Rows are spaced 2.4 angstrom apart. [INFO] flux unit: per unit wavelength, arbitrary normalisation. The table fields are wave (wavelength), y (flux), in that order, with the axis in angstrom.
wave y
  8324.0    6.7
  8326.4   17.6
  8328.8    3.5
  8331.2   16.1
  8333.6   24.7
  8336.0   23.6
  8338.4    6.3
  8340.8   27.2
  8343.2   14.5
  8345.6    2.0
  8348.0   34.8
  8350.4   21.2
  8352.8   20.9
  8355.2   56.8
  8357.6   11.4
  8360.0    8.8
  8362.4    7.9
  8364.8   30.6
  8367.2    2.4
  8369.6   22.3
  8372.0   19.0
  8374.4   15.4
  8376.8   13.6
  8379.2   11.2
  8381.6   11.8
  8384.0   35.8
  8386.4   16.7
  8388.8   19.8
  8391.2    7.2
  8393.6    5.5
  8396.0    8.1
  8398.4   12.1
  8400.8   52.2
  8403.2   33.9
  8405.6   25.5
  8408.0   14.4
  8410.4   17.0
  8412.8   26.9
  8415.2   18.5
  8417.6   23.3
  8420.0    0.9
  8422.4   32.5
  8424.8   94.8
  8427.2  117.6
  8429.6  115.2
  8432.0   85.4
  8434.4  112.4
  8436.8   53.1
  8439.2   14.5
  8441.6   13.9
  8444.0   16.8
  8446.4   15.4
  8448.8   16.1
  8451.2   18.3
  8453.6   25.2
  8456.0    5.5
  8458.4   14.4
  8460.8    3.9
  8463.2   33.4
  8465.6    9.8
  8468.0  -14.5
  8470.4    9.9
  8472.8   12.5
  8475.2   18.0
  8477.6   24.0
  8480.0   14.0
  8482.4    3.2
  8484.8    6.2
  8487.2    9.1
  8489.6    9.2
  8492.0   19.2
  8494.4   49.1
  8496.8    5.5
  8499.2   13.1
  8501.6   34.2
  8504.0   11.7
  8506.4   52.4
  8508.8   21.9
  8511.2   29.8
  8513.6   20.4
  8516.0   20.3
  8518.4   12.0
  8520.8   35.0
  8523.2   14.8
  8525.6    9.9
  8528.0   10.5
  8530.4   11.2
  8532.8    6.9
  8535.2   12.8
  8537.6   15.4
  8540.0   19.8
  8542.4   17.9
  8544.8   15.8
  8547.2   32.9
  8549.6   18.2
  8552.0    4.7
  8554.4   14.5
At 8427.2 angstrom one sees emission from [O II]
